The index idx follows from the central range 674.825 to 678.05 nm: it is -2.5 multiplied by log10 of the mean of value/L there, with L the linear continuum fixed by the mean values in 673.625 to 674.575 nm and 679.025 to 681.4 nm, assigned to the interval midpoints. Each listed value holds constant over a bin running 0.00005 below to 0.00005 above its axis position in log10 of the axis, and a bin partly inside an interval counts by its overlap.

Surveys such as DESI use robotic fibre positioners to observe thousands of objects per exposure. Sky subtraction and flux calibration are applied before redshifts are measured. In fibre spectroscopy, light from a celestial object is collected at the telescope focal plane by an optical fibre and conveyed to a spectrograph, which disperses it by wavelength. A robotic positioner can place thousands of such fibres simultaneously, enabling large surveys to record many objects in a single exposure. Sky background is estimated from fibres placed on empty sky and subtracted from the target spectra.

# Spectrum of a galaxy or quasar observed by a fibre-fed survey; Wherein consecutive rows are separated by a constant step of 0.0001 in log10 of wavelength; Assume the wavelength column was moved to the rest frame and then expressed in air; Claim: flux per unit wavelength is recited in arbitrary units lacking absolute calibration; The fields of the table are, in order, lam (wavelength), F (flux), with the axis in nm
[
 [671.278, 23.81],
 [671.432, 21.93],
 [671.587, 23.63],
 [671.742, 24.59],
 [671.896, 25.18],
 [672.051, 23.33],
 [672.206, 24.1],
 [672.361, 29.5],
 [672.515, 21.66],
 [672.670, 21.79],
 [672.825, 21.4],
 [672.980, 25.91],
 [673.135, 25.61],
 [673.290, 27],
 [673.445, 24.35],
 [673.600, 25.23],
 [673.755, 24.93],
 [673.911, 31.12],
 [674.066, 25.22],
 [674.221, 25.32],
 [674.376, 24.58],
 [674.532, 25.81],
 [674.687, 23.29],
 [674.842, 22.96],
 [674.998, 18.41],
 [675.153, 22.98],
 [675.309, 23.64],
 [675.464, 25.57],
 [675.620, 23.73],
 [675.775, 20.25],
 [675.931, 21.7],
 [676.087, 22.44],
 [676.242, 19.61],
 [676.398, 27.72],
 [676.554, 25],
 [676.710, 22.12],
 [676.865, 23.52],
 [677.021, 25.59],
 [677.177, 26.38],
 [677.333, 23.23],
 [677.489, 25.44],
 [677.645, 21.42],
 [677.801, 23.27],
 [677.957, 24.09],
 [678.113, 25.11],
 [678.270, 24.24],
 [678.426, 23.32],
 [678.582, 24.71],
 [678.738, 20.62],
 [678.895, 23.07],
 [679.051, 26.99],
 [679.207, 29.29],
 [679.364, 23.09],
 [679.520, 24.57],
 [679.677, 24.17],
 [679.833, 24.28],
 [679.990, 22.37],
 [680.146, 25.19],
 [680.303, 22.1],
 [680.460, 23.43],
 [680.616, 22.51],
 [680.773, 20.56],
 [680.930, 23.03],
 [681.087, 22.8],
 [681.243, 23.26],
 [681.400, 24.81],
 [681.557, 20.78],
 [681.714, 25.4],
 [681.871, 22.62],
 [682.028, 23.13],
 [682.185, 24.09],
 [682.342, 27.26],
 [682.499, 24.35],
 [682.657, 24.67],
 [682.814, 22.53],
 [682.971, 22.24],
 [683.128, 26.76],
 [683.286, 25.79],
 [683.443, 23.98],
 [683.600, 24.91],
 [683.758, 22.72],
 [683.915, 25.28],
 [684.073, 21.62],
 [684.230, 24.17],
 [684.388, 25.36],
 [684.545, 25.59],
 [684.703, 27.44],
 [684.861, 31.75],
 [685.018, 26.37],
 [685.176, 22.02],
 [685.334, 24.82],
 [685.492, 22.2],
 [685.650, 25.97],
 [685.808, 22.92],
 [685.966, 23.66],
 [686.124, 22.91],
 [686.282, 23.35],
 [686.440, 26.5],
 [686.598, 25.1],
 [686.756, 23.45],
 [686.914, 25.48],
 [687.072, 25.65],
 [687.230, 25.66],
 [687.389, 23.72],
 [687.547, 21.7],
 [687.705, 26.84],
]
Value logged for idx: 0.09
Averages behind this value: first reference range 26.1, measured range 23.3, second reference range 23.8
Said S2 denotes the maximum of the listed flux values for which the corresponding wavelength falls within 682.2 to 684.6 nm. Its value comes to 27.26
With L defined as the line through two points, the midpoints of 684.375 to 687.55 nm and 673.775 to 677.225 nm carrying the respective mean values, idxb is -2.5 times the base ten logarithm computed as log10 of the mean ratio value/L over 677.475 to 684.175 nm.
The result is 0.026 mag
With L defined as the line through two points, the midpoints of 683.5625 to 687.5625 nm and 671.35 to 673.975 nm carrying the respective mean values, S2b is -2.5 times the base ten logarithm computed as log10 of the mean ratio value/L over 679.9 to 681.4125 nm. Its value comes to 0.080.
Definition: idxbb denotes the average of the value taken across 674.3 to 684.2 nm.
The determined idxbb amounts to 23.7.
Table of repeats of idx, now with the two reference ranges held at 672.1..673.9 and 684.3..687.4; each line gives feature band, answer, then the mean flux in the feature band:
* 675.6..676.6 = 0.10 mag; 22.8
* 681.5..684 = 0.04 mag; 24.2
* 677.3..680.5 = 0.04 mag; 24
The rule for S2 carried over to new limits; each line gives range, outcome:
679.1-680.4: 29.29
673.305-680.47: 31.12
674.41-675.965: 25.81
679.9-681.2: 25.19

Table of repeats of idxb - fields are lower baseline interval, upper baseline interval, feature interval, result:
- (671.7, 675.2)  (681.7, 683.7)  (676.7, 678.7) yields 0.020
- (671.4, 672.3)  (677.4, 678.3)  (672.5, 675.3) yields -0.018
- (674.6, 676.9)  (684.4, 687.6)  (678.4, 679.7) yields -0.044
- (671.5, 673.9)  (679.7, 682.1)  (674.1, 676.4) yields 0.052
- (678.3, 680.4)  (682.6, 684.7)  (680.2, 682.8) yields 0.039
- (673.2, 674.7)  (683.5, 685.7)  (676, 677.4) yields 0.071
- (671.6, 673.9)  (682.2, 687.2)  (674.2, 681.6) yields 0.052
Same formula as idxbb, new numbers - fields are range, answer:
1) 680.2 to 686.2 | 24.1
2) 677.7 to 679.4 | 24.3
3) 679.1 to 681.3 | 23.7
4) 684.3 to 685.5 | 25.9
